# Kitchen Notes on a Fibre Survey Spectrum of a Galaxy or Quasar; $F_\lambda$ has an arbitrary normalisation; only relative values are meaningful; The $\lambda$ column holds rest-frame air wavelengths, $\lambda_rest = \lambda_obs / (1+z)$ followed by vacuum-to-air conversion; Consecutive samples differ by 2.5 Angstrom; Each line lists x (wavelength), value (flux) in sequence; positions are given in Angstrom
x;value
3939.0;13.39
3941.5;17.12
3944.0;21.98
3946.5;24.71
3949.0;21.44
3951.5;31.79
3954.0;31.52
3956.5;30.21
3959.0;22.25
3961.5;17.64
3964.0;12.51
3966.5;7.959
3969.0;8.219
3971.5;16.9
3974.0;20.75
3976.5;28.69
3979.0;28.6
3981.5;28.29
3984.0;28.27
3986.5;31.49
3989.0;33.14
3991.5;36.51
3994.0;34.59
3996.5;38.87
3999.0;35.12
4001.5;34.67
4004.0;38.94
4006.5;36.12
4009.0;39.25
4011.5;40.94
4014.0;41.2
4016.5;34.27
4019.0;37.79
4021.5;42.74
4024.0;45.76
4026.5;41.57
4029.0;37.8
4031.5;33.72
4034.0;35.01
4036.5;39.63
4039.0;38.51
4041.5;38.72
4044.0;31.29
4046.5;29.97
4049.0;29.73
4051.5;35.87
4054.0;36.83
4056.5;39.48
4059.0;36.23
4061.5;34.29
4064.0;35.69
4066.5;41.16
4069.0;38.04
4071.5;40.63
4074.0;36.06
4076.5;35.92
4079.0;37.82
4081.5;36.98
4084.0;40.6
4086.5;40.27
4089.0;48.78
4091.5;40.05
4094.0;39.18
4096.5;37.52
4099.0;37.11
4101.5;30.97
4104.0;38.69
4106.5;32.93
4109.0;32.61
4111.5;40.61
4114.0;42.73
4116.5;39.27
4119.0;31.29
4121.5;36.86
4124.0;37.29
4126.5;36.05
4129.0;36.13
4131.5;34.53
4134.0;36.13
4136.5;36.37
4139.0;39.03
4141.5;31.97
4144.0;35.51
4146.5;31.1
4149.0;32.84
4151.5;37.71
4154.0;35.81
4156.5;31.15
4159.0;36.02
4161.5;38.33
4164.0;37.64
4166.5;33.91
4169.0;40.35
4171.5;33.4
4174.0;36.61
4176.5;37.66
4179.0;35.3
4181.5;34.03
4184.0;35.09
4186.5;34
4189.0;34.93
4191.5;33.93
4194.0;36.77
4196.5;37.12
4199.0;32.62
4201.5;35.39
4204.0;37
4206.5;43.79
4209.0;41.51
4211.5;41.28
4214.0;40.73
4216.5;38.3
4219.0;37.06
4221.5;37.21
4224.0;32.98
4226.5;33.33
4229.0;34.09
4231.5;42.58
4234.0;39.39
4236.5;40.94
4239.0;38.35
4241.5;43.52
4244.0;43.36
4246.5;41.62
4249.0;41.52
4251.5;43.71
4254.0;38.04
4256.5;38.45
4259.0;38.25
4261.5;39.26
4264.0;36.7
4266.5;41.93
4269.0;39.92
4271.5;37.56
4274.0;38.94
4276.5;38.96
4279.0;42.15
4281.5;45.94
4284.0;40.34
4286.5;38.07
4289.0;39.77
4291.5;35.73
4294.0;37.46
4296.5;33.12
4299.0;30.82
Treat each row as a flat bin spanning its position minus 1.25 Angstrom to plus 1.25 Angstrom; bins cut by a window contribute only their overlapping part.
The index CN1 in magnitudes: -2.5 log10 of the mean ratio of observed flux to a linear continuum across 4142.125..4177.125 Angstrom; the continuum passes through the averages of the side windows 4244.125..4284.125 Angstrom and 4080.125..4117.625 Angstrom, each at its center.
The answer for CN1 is 0.11 mag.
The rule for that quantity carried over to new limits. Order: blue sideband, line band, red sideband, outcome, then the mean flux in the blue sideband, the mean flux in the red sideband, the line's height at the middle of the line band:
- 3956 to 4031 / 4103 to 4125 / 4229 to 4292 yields -0.05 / 31.1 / 40.1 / 35.2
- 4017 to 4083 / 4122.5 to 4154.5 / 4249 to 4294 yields 0.08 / 37.2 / 39.6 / 38.2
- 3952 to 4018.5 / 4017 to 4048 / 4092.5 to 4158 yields -0.19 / 29.2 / 35.8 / 31.5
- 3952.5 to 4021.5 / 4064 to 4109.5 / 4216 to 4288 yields -0.15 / 29.7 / 39.4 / 33.3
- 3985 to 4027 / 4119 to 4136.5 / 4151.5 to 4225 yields 0.03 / 37.7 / 36.6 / 37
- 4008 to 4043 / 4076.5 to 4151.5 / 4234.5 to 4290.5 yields 0.07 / 39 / 40.3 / 39.5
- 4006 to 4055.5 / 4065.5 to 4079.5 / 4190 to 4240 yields -0.02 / 37.4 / 37.7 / 37.4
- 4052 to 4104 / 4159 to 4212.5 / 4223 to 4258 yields 0.07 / 38.2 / 39.5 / 39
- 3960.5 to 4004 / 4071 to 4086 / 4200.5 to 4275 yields -0.21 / 26.4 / 39.2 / 31.3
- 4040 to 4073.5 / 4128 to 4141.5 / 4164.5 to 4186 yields 0.00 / 36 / 35.8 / 35.9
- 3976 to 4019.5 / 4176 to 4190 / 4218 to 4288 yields 0.09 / 34.9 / 39.4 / 38.2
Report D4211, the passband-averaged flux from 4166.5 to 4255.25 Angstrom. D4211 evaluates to 37.9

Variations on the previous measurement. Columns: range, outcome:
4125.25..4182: 35.6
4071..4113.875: 38.1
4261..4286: 40.1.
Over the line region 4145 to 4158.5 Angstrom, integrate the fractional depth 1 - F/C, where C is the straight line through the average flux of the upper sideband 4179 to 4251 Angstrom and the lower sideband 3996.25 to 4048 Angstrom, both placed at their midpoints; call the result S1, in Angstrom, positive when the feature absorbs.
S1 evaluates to 1.4 Angstrom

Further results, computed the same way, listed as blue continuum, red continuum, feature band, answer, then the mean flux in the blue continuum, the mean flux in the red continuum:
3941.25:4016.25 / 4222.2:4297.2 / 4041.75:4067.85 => -3.3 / 28.2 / 39.2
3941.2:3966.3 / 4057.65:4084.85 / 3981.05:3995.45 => -2.8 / 22.7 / 37.5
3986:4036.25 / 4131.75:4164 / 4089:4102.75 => -0.7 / 37.6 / 35.2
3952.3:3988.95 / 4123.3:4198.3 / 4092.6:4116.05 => -3.9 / 22.8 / 35.5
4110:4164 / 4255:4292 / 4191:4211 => 0.1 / 36.1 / 39.5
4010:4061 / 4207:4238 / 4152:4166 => 0.8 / 37.3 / 38.4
